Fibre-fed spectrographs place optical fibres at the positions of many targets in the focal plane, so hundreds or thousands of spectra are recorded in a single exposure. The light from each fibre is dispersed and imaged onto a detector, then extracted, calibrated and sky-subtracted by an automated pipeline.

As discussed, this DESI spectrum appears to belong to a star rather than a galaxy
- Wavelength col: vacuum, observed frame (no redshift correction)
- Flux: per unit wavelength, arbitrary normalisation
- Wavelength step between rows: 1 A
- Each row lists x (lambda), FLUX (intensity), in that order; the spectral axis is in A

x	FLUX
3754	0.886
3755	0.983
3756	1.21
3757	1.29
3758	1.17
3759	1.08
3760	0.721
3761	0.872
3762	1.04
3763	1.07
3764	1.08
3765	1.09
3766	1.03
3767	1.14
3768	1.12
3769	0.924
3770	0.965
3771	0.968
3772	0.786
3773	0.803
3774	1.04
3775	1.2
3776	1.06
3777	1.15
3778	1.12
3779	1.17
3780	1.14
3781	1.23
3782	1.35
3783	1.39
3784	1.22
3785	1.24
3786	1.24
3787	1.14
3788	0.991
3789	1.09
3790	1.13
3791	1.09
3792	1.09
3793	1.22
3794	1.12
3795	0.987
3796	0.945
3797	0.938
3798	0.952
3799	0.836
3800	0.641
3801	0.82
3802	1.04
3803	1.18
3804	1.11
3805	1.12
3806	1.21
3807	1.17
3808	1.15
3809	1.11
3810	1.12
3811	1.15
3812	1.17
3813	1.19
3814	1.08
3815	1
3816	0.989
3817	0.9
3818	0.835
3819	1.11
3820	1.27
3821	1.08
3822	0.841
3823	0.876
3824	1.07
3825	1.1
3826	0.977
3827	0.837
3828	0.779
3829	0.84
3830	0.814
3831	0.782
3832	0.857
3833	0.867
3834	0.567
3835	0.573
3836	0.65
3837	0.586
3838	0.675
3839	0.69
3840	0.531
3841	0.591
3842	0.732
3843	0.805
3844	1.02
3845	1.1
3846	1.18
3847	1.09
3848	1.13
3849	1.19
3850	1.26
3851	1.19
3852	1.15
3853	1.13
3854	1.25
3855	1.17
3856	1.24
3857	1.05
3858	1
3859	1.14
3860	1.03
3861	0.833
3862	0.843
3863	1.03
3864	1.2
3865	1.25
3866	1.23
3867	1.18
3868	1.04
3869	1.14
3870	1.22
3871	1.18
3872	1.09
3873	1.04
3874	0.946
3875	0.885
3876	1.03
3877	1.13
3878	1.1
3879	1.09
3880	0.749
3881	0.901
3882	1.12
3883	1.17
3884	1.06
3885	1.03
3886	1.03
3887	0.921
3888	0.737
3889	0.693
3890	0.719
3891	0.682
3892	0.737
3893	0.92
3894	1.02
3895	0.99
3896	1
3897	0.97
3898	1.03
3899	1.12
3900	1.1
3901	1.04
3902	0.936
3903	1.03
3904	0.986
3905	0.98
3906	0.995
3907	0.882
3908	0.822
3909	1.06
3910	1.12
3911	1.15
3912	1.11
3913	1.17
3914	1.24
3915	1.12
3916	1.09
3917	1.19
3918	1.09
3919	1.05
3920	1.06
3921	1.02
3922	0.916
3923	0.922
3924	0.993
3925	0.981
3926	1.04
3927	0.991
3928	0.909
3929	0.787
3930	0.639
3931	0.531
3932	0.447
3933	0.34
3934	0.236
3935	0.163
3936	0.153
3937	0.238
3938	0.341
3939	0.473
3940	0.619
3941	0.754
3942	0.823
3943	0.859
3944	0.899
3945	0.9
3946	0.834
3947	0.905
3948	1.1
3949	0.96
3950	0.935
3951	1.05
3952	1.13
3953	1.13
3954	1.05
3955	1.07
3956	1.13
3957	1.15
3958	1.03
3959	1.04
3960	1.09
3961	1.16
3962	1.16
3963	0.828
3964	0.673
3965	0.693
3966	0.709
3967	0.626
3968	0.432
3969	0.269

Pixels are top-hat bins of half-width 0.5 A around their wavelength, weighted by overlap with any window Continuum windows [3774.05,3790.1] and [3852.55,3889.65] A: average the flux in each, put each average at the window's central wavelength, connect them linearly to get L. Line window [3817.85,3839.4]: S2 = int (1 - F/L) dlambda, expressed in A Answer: 5.1 A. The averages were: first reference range 1.18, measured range 0.85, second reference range 1.05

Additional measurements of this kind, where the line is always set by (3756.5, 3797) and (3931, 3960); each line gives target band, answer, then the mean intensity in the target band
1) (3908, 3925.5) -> -5.0 A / 1.07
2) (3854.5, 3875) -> -3.6 A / 1.09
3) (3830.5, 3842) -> 3.6 A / 0.673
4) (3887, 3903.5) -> -1.0 A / 0.92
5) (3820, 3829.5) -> 0.5 A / 0.951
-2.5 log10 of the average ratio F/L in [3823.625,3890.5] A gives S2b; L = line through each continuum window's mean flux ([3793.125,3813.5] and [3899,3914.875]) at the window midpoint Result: 0.080 mag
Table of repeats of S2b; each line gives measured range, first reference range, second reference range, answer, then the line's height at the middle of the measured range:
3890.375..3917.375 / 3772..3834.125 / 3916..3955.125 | -0.18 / 0.865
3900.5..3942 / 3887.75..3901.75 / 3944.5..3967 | 0.12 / 0.943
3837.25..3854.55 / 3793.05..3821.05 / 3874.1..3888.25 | 0.05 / 1.02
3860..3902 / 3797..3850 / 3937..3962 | -0.08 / 0.936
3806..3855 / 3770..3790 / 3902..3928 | 0.13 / 1.09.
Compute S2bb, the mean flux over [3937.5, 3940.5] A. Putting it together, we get 0.478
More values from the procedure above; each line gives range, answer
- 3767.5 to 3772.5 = 0.953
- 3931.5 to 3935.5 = 0.296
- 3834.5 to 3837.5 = 0.603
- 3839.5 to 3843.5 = 0.665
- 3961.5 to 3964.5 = 0.887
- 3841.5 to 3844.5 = 0.852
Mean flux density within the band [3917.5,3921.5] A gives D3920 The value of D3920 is 1.06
